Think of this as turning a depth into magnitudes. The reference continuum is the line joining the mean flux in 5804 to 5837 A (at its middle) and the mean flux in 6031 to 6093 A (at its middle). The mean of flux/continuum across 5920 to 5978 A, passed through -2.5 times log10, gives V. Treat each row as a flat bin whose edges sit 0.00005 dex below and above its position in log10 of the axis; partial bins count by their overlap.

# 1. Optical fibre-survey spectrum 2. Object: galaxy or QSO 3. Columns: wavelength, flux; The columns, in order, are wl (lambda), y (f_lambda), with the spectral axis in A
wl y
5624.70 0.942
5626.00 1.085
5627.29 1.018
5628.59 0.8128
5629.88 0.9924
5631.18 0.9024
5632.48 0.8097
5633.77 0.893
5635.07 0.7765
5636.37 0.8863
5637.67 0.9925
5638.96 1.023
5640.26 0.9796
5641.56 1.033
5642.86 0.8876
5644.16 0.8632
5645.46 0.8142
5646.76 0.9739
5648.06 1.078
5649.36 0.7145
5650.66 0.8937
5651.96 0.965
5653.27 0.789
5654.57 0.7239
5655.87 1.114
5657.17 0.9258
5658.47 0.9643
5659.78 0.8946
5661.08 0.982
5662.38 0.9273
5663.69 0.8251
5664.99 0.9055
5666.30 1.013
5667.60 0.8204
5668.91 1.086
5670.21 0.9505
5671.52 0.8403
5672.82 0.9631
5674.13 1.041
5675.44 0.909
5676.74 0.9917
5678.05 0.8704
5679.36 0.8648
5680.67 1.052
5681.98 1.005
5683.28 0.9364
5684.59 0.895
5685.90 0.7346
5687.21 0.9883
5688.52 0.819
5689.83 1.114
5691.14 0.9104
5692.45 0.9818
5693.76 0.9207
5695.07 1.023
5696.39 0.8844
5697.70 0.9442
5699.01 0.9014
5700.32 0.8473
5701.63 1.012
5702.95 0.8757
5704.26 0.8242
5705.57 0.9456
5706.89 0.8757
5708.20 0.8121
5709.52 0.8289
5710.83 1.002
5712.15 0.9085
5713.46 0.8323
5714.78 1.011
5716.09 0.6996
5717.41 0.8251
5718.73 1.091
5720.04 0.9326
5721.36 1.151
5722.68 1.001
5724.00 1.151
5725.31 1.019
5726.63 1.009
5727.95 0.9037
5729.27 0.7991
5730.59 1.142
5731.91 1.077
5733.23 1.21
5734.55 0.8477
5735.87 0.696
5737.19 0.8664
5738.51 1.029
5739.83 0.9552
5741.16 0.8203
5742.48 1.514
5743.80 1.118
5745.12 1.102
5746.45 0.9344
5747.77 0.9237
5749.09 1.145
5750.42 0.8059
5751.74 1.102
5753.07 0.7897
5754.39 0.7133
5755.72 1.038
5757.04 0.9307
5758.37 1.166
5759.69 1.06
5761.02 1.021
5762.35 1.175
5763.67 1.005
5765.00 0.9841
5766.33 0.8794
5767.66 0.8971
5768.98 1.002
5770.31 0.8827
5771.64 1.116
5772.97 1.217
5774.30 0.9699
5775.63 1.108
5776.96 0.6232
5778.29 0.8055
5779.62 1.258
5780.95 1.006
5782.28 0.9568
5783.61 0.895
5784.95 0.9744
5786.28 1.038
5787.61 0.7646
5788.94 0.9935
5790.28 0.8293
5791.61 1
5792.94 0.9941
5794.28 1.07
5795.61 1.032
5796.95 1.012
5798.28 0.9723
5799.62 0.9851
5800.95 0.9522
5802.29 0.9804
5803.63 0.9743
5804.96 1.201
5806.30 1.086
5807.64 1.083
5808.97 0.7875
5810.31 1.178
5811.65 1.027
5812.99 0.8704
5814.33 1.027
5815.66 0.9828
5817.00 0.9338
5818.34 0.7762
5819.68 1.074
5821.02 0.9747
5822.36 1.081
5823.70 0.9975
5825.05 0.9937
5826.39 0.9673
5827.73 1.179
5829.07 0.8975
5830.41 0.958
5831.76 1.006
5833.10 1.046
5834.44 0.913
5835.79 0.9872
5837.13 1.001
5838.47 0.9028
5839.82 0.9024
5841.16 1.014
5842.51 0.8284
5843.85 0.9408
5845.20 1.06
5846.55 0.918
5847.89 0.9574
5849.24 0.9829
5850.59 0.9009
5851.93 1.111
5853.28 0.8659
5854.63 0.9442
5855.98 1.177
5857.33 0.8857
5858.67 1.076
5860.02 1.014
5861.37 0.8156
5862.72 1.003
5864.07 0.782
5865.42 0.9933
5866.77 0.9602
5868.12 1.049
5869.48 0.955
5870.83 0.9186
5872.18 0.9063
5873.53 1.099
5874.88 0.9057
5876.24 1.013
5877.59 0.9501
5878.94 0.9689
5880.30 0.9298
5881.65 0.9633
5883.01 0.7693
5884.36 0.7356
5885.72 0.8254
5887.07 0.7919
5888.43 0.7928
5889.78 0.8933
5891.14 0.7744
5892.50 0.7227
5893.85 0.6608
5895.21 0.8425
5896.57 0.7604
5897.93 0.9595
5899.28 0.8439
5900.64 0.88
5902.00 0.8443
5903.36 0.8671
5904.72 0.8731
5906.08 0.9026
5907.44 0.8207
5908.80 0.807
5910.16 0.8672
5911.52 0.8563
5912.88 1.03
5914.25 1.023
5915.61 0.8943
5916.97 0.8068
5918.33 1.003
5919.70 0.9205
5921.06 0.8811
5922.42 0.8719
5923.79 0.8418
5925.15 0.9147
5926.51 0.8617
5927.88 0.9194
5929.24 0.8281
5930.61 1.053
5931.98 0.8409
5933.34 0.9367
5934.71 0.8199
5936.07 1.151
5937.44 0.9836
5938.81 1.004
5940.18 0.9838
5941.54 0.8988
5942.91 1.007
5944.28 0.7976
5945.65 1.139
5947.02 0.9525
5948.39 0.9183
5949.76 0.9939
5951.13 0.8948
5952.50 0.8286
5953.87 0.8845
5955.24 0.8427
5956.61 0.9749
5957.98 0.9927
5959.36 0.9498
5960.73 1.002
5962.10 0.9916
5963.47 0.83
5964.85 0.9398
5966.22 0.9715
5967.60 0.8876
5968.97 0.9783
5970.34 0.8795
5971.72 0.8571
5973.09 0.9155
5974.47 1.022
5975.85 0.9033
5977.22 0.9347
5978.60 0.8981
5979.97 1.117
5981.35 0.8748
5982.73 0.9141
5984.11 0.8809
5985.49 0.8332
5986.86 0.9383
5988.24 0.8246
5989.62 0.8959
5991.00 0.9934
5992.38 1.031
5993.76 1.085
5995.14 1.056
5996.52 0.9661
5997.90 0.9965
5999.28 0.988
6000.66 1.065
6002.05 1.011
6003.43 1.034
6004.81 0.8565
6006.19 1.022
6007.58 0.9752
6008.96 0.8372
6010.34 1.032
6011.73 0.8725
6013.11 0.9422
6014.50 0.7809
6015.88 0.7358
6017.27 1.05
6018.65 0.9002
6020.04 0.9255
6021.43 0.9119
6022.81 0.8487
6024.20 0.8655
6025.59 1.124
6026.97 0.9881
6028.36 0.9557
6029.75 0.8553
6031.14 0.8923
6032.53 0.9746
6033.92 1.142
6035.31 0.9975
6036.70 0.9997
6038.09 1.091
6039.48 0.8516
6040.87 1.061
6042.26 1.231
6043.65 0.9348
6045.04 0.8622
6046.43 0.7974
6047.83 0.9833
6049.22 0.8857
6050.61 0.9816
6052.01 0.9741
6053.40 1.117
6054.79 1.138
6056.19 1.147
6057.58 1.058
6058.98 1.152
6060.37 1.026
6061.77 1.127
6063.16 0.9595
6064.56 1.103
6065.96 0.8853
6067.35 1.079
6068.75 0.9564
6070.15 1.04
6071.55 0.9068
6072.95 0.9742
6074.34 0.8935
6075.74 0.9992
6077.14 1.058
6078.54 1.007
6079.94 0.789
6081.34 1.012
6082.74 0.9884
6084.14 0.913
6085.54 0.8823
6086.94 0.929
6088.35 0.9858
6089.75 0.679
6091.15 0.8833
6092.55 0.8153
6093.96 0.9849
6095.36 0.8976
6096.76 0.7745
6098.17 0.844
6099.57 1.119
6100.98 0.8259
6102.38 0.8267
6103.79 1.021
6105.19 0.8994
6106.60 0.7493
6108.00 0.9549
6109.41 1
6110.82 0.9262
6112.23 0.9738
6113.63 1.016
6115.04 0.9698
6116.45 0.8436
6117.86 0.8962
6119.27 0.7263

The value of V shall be 0.07 mag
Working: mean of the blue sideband 1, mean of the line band 0.93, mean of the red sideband 0.983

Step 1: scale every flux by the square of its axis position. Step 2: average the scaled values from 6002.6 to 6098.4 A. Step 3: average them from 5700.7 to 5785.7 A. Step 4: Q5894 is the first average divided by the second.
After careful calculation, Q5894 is 1.09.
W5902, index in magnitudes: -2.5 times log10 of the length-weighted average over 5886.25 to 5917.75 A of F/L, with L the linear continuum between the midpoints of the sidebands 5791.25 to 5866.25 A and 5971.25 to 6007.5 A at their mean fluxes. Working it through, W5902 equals 0.15 mag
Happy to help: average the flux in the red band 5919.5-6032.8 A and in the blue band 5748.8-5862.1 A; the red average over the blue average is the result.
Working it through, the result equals 1.0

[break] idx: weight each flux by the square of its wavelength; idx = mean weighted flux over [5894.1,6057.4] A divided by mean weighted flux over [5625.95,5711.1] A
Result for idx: 1.1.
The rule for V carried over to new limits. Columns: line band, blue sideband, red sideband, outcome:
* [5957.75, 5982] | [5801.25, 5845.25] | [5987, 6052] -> 0.029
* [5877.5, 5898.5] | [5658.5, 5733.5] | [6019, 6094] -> 0.157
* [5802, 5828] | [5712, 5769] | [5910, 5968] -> -0.047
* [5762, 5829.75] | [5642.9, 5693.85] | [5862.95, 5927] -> -0.100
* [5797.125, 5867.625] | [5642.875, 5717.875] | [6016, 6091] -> -0.046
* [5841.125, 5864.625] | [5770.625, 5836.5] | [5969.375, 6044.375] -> 0.025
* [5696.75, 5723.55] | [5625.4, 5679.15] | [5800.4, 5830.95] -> 0.039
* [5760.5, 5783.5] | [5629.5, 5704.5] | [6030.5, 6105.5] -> -0.064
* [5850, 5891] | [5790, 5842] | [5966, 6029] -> 0.052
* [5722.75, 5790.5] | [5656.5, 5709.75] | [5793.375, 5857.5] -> -0.033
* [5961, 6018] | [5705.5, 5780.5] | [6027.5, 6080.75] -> 0.057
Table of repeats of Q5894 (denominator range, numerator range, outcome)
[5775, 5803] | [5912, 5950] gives 1.02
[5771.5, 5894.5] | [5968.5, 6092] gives 1.08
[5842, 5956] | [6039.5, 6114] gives 1.12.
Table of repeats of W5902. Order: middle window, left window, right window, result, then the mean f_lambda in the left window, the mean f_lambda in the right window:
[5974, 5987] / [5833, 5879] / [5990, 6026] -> 0.03 mag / 0.963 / 0.956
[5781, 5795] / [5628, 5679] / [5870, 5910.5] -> -0.08 mag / 0.919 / 0.863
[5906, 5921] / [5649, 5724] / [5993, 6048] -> 0.06 mag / 0.925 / 0.962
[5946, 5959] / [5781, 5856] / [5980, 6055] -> 0.05 mag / 0.98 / 0.959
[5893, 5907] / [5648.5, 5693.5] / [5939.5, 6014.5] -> 0.12 mag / 0.925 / 0.945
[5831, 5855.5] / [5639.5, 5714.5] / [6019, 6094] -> -0.02 mag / 0.921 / 0.974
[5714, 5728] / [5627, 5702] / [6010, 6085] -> -0.06 mag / 0.925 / 0.977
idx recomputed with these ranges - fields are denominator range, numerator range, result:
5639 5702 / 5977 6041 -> 1.15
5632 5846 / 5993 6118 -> 1.11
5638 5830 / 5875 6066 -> 1.05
